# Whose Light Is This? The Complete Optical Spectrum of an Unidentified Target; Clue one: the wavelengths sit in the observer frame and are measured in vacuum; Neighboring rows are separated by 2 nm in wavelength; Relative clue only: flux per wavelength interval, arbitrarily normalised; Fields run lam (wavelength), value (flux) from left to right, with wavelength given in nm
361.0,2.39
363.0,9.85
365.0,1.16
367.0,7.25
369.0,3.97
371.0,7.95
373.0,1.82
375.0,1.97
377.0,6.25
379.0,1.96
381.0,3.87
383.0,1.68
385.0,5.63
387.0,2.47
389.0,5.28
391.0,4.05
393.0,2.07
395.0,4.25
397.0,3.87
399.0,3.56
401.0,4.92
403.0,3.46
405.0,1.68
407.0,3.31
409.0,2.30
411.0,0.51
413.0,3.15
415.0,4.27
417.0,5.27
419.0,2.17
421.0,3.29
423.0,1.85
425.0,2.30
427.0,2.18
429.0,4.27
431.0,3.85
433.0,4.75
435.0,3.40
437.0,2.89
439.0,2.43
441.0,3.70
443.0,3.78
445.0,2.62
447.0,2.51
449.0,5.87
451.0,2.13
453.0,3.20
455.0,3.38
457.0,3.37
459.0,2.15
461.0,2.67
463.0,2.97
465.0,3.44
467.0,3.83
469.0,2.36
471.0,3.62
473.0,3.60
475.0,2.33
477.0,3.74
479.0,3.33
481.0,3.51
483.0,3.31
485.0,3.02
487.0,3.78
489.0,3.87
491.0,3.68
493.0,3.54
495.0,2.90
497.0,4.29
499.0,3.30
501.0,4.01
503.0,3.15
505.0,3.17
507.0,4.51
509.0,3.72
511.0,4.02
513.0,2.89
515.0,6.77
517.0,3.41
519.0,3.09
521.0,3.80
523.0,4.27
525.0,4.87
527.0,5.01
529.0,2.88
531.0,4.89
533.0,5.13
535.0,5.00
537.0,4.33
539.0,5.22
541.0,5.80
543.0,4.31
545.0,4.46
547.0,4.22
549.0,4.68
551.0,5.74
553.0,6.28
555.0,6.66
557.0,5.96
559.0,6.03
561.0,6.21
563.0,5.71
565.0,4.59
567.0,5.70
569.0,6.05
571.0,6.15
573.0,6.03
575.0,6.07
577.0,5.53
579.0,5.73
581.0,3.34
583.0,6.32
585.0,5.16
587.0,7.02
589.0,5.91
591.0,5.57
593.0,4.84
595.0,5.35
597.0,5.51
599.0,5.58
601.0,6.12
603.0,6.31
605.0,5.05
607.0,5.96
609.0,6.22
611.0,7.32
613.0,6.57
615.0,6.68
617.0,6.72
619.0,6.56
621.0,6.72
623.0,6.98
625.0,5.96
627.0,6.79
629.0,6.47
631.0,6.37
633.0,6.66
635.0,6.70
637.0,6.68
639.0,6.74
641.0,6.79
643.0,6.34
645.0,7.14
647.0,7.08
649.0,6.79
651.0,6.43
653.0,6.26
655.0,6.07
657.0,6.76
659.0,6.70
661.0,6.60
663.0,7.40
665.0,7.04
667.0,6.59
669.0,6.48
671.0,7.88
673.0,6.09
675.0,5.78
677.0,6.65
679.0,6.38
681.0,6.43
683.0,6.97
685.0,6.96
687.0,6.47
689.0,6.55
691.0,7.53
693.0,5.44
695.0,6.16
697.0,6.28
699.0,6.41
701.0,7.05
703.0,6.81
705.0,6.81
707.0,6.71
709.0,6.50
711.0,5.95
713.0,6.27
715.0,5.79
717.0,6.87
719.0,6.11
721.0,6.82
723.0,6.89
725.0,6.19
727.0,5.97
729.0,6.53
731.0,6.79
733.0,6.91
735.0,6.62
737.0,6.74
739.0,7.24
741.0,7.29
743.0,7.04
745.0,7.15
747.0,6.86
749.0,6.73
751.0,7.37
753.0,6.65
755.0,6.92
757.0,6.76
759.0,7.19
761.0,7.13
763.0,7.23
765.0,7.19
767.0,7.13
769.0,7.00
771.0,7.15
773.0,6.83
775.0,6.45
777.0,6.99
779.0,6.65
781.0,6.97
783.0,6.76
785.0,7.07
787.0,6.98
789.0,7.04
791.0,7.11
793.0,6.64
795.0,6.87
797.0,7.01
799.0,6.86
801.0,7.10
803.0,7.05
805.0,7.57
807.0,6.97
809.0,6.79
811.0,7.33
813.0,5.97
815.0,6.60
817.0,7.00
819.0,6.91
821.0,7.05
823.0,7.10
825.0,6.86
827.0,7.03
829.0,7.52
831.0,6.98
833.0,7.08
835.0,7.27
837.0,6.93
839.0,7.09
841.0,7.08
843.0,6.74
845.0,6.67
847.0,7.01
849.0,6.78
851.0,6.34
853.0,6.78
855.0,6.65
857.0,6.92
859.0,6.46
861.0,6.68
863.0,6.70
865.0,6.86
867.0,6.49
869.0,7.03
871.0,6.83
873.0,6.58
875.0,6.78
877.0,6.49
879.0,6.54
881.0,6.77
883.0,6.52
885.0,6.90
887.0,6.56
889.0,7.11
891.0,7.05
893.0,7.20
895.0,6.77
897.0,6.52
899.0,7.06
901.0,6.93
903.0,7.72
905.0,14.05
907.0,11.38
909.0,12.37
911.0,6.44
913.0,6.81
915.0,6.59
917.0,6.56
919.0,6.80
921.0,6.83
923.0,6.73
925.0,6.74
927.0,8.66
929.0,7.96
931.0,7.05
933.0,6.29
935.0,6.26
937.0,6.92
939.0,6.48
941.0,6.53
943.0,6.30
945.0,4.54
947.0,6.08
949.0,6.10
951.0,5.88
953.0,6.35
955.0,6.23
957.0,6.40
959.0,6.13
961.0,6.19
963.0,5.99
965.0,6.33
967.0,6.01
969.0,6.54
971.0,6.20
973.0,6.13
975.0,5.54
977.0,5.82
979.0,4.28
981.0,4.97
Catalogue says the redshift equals 0.380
